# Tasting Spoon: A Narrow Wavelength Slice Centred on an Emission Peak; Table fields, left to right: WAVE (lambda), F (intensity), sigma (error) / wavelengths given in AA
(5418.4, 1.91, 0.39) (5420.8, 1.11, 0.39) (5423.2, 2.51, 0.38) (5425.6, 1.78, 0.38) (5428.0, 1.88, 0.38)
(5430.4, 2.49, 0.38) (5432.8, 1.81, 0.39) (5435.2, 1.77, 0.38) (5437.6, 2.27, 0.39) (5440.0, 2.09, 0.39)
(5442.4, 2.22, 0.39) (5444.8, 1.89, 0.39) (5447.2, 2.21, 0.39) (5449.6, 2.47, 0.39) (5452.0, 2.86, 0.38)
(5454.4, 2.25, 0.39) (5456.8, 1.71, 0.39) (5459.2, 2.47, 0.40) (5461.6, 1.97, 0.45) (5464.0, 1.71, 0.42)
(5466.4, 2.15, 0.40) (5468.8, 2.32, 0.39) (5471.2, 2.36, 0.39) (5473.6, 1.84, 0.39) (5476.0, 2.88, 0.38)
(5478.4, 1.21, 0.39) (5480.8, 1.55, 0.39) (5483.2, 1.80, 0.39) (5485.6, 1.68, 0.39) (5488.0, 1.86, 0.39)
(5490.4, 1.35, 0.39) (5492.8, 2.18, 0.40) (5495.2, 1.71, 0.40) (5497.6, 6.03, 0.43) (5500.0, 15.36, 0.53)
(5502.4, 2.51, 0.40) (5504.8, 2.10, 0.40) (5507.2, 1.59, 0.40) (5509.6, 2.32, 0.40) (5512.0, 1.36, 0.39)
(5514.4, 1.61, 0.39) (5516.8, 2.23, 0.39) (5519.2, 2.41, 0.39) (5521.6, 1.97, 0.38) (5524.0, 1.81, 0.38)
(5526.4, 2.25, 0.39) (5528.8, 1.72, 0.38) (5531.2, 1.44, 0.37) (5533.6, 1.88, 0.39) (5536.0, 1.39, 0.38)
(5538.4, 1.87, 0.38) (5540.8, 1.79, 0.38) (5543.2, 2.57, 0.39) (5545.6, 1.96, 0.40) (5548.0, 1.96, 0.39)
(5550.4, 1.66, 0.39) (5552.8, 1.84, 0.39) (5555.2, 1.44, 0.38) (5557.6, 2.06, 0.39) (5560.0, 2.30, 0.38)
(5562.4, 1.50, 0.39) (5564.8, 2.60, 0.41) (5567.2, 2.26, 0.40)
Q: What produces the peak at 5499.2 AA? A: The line H-beta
